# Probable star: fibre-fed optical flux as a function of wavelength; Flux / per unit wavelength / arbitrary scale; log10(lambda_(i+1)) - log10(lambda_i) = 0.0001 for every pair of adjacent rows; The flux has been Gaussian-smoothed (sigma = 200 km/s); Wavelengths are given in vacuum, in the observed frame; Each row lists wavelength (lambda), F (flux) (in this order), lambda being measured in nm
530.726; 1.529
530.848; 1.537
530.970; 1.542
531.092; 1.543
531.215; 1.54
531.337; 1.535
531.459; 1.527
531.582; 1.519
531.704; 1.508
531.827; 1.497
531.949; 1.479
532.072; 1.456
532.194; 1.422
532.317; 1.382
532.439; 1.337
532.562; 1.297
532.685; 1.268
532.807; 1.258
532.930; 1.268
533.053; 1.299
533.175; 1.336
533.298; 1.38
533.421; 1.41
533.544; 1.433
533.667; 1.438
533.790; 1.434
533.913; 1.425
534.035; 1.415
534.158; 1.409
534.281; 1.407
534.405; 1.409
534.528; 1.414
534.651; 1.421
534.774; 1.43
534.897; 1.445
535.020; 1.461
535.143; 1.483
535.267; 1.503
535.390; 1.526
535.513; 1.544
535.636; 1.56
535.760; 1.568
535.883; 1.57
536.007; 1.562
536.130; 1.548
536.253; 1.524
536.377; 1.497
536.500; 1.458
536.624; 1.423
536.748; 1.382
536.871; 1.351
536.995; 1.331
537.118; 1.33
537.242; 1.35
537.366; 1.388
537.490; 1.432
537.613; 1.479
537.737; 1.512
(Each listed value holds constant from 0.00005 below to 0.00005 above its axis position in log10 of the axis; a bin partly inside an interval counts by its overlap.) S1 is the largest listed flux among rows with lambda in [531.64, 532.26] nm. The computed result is 1.508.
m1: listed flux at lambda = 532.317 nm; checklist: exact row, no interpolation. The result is 1.382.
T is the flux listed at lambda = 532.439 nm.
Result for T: 1.337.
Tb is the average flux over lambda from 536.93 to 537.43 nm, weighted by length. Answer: 1.35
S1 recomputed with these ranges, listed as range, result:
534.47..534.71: 1.421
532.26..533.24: 1.382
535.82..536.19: 1.57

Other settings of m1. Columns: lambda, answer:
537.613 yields 1.479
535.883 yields 1.57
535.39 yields 1.526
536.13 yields 1.548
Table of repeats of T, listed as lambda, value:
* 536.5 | 1.458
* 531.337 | 1.535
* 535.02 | 1.461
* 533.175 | 1.336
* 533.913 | 1.425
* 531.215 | 1.54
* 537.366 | 1.388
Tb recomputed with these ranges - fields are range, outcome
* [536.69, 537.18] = 1.35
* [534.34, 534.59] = 1.41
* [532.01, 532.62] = 1.38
